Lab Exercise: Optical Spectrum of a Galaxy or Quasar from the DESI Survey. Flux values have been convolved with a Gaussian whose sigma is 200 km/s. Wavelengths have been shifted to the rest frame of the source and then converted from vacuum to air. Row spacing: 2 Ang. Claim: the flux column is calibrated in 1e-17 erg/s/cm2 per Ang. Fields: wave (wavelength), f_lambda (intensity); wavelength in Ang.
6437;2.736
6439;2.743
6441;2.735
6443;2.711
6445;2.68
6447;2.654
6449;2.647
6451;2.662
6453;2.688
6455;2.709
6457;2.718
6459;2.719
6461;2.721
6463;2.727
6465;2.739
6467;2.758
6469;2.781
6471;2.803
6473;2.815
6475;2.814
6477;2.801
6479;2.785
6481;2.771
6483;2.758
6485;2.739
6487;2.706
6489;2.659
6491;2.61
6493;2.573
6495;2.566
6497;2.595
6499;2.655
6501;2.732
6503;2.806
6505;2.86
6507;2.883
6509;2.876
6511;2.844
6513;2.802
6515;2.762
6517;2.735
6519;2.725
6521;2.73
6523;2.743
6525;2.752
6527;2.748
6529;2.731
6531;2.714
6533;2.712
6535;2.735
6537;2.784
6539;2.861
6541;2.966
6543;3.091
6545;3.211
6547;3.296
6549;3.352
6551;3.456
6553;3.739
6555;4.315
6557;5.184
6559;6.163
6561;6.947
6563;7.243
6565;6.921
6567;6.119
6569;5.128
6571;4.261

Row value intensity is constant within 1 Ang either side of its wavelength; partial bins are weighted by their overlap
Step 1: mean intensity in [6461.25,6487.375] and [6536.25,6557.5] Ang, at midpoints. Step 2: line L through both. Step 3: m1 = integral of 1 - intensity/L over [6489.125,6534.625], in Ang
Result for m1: 5.60 Ang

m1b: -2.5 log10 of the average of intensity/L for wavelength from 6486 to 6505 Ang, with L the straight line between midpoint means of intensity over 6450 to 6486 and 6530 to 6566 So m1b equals 0.202 mag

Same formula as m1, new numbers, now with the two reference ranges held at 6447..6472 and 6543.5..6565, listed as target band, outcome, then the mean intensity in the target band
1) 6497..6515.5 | 4.63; 2.79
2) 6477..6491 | 2.20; 2.73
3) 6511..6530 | 6.01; 2.75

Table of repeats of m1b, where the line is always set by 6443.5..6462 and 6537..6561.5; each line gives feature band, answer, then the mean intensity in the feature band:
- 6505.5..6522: 0.24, 2.8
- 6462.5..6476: 0.05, 2.78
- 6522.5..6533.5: 0.32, 2.73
